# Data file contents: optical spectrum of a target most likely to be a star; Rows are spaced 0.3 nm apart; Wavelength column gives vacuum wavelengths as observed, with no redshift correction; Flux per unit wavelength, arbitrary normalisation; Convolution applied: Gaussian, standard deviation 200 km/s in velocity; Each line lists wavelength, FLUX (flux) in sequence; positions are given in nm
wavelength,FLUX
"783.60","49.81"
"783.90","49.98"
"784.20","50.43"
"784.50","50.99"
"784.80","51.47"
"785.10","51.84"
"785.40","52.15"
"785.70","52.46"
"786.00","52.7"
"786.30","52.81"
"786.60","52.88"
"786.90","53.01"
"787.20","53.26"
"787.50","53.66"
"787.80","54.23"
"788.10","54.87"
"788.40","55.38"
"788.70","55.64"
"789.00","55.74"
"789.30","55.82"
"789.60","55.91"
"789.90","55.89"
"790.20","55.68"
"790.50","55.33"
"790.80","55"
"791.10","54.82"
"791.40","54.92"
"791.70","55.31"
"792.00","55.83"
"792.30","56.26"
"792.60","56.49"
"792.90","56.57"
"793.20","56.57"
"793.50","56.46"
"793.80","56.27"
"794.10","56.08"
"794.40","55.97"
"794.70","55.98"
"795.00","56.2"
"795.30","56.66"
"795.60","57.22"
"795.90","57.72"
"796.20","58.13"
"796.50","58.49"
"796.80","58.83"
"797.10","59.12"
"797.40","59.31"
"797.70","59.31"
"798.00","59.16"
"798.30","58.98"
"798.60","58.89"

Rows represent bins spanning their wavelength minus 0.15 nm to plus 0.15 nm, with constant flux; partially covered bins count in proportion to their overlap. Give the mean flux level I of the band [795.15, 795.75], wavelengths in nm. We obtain 56.9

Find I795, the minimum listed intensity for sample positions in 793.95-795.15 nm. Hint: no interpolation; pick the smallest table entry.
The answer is 55.97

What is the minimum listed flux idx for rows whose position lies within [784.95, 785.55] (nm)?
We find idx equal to 51.84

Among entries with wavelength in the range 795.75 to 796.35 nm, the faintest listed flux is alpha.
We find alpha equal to 57.72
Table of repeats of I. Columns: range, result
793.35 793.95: 56.4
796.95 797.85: 59.2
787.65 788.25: 54.6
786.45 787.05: 52.9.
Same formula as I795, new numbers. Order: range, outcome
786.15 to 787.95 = 52.81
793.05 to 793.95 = 56.27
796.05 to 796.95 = 58.13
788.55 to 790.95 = 55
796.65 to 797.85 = 58.83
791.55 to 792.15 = 55.31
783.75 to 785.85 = 49.98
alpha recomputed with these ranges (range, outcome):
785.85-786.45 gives 52.7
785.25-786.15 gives 52.15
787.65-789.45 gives 54.23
